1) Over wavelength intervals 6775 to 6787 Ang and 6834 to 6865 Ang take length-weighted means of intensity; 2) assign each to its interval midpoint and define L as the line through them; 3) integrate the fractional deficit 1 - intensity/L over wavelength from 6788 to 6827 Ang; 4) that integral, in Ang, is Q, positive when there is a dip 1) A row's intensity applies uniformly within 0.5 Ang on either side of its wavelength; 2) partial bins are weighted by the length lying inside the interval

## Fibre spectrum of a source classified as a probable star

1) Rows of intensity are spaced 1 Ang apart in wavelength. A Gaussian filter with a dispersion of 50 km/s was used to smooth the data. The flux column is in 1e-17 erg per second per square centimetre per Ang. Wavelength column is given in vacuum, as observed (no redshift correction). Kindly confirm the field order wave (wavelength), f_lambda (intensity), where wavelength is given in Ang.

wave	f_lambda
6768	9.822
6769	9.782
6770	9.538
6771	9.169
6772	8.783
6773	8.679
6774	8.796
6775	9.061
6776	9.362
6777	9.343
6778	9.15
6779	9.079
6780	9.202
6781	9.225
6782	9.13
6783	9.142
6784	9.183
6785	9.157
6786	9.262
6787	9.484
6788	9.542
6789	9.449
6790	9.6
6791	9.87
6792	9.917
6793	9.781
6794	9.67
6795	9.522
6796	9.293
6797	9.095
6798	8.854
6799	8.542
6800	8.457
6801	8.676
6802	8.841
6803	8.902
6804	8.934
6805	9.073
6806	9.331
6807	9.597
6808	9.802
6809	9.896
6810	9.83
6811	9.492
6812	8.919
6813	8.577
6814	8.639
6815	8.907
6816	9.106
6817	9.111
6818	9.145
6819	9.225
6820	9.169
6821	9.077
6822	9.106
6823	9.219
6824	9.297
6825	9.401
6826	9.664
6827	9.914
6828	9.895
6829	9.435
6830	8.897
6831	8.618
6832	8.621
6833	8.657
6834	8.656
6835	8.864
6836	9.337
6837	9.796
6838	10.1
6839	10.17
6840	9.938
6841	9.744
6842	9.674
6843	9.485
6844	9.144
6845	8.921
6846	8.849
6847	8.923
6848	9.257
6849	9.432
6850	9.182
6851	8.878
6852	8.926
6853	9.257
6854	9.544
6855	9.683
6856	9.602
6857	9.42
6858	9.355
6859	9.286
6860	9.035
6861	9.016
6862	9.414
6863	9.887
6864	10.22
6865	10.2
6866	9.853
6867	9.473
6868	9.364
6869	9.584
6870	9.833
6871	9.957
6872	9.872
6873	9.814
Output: 0.2 Ang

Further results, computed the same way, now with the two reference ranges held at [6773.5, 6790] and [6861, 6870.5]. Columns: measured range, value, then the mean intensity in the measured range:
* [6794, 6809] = 0.4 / 9.11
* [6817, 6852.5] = 1.0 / 9.27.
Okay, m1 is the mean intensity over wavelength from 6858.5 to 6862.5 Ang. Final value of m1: 9.19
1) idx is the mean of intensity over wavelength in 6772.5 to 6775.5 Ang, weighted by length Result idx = 8.85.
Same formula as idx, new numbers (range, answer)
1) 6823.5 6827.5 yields 9.57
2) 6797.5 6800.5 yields 8.62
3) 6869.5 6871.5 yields 9.89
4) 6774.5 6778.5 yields 9.23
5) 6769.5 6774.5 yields 8.99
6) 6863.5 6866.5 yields 10.1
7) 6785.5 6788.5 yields 9.43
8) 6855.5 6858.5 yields 9.46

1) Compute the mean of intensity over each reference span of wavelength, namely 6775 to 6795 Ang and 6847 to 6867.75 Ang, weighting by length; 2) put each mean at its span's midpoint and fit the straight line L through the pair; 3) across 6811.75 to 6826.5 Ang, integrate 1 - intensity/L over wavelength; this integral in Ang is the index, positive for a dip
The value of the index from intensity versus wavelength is 0.5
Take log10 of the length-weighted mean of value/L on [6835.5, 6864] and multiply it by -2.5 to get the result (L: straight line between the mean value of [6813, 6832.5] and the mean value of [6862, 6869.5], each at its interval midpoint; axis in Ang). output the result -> 0.01 mag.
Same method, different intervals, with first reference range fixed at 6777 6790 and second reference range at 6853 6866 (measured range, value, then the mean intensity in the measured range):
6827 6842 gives 0.01 mag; 9.37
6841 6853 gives 0.04 mag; 9.18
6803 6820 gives 0.02 mag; 9.21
